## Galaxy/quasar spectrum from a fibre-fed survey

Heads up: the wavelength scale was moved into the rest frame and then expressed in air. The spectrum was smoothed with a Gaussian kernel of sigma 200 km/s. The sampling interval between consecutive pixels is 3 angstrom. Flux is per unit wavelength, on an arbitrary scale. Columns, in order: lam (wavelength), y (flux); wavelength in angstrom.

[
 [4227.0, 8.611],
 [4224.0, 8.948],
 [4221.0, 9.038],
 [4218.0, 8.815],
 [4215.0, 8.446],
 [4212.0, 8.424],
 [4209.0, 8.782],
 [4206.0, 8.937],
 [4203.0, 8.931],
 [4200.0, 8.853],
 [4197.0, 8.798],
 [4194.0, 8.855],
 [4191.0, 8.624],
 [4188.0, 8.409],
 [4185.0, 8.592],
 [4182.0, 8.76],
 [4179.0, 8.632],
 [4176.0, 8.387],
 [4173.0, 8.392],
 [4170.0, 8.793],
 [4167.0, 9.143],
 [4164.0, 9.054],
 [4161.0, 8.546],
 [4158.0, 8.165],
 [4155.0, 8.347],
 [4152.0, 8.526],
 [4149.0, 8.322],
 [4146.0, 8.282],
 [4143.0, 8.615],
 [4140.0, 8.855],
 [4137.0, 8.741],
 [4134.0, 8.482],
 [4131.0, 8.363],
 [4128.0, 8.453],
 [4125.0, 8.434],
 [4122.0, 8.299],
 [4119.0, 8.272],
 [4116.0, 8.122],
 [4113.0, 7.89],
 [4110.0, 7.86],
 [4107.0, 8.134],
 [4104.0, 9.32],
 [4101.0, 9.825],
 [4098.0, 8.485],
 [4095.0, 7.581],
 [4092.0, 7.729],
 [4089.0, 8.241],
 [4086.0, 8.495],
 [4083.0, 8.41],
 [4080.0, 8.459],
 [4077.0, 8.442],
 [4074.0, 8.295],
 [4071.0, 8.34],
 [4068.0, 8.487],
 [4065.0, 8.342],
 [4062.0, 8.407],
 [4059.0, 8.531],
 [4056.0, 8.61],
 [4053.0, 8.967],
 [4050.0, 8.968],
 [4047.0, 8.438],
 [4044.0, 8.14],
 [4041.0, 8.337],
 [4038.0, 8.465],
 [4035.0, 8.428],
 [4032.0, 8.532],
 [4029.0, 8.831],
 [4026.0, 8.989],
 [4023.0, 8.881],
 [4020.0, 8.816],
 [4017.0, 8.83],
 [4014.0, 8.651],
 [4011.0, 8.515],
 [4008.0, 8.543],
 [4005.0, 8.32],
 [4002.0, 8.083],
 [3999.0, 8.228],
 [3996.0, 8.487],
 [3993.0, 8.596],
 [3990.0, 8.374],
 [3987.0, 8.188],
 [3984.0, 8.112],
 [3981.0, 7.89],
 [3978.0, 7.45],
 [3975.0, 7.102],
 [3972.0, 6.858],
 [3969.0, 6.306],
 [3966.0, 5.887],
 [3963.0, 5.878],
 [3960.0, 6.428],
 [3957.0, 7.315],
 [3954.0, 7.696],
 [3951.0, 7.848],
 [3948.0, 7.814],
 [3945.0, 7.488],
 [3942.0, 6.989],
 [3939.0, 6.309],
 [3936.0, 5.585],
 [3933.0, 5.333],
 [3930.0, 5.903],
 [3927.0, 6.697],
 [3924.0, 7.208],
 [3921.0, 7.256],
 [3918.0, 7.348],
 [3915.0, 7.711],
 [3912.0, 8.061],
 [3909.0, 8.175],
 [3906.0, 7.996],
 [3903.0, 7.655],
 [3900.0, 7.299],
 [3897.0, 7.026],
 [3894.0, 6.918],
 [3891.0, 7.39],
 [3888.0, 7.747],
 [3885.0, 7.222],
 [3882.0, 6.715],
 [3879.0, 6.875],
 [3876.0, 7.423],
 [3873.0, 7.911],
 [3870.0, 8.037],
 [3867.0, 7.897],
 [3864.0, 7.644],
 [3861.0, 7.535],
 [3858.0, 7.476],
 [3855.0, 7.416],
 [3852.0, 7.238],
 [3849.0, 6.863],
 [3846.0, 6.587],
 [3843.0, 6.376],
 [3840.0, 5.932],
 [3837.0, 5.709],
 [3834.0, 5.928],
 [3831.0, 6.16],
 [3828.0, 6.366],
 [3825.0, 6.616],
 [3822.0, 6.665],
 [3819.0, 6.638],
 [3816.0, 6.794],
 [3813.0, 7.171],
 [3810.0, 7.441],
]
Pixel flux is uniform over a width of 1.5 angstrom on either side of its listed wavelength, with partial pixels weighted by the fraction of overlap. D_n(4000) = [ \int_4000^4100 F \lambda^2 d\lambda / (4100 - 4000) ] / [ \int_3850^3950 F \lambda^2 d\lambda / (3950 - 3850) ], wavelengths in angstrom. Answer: 1.3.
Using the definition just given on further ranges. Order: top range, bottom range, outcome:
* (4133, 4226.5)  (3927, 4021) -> 1.28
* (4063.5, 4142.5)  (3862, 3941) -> 1.29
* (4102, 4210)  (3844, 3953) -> 1.34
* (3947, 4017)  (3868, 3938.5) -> 1.12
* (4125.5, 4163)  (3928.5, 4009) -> 1.27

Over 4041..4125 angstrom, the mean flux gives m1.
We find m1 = 8.41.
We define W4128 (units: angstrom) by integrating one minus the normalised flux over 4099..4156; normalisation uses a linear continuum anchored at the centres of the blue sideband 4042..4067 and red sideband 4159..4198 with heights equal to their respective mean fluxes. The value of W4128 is 0.9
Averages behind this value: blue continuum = 8.54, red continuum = 8.68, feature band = 8.48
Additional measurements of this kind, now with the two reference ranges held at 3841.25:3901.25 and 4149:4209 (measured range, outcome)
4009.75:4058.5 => -3.89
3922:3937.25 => 2.72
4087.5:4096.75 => 0.45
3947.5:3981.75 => 3.10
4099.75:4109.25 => -0.74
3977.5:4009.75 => -1.67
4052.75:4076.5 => -0.94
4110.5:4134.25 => 0.42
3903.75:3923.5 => -0.69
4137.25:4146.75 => -0.15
